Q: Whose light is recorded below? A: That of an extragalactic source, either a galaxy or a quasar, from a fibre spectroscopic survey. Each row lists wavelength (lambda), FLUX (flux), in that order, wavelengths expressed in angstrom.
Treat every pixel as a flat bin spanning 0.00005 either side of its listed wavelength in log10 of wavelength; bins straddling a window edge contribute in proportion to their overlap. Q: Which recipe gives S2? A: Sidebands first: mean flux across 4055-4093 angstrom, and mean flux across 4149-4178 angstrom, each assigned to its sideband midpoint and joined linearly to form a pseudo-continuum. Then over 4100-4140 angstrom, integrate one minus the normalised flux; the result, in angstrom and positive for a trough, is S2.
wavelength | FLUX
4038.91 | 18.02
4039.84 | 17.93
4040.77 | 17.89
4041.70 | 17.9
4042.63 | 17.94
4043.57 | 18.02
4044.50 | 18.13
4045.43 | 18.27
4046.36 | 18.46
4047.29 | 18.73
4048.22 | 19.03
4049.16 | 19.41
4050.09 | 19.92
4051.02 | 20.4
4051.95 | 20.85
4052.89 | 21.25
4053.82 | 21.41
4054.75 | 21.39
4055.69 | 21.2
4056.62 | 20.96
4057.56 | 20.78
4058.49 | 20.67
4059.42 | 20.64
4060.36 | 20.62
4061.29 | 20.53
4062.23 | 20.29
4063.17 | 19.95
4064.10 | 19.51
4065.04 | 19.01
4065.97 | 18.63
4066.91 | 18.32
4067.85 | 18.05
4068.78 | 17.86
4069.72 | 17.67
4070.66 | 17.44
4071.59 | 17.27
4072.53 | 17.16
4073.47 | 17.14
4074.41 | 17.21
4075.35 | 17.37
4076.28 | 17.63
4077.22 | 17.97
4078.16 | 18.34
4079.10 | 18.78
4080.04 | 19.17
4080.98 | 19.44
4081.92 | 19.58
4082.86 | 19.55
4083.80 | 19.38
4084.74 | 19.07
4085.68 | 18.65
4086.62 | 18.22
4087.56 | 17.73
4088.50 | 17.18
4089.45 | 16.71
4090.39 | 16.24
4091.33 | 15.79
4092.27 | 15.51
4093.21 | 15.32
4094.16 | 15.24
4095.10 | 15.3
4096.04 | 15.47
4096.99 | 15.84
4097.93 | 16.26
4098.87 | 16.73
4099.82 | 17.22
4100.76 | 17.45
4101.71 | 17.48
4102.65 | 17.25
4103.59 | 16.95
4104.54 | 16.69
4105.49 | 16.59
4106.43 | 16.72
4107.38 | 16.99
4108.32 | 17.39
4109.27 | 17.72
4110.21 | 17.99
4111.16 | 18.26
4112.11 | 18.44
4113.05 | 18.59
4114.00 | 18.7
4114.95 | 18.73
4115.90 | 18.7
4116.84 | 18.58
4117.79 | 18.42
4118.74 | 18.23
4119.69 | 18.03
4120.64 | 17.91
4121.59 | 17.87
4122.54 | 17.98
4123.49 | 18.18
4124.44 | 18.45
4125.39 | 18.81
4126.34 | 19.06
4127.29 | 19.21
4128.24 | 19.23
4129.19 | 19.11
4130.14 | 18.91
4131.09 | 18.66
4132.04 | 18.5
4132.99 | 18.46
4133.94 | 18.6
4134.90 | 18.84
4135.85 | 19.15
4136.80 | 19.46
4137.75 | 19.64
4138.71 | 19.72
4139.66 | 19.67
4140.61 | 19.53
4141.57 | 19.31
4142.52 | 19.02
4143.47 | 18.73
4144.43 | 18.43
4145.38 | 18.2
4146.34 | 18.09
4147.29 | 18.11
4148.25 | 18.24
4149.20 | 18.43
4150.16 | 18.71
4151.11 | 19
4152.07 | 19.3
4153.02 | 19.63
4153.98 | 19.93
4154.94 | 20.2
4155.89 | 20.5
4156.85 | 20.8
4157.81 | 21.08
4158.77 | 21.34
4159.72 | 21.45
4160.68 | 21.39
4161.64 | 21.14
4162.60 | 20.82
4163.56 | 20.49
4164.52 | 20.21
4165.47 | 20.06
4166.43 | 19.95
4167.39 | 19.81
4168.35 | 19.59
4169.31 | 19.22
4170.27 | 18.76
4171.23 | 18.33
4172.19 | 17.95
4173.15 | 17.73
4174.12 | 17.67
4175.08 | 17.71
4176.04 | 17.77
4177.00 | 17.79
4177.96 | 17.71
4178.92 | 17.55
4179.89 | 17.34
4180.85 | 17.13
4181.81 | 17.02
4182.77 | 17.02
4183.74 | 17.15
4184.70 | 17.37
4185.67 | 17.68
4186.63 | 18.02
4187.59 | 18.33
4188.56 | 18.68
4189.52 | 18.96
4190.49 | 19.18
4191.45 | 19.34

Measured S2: 1.6 angstrom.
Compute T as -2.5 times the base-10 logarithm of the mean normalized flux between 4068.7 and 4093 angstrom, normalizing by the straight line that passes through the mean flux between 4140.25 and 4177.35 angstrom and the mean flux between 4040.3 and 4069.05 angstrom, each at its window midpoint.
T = 0.10 mag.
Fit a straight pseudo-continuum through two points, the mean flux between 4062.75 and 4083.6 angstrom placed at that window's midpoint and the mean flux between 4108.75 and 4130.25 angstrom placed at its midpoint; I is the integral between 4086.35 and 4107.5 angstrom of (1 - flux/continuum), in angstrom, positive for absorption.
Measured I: 2.1 angstrom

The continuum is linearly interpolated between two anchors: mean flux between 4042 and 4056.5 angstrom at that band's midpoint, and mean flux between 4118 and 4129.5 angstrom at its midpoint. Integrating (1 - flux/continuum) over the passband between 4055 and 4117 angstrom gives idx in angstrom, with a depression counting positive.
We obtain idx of 3.4 angstrom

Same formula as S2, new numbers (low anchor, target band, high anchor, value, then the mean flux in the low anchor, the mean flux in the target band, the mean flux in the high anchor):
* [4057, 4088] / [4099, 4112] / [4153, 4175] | 1.27 angstrom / 18.8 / 17.3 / 19.9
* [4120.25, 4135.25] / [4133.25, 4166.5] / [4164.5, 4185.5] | -2.21 angstrom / 18.6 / 19.6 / 18.2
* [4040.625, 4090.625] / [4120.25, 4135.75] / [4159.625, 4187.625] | 0.11 angstrom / 18.9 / 18.6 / 18.6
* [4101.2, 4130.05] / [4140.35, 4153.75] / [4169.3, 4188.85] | -0.64 angstrom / 18.1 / 18.8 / 17.8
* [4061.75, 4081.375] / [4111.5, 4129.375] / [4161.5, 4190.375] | -0.15 angstrom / 18.3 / 18.5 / 18.5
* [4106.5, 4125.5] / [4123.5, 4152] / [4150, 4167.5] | 0.58 angstrom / 18.2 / 18.9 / 20.4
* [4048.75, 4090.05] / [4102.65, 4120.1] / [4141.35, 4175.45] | 1.26 angstrom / 19.1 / 17.9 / 19.4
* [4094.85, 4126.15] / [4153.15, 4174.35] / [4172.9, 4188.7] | -2.83 angstrom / 17.6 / 19.9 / 17.6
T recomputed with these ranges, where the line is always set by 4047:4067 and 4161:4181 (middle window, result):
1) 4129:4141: 0.01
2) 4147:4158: -0.02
